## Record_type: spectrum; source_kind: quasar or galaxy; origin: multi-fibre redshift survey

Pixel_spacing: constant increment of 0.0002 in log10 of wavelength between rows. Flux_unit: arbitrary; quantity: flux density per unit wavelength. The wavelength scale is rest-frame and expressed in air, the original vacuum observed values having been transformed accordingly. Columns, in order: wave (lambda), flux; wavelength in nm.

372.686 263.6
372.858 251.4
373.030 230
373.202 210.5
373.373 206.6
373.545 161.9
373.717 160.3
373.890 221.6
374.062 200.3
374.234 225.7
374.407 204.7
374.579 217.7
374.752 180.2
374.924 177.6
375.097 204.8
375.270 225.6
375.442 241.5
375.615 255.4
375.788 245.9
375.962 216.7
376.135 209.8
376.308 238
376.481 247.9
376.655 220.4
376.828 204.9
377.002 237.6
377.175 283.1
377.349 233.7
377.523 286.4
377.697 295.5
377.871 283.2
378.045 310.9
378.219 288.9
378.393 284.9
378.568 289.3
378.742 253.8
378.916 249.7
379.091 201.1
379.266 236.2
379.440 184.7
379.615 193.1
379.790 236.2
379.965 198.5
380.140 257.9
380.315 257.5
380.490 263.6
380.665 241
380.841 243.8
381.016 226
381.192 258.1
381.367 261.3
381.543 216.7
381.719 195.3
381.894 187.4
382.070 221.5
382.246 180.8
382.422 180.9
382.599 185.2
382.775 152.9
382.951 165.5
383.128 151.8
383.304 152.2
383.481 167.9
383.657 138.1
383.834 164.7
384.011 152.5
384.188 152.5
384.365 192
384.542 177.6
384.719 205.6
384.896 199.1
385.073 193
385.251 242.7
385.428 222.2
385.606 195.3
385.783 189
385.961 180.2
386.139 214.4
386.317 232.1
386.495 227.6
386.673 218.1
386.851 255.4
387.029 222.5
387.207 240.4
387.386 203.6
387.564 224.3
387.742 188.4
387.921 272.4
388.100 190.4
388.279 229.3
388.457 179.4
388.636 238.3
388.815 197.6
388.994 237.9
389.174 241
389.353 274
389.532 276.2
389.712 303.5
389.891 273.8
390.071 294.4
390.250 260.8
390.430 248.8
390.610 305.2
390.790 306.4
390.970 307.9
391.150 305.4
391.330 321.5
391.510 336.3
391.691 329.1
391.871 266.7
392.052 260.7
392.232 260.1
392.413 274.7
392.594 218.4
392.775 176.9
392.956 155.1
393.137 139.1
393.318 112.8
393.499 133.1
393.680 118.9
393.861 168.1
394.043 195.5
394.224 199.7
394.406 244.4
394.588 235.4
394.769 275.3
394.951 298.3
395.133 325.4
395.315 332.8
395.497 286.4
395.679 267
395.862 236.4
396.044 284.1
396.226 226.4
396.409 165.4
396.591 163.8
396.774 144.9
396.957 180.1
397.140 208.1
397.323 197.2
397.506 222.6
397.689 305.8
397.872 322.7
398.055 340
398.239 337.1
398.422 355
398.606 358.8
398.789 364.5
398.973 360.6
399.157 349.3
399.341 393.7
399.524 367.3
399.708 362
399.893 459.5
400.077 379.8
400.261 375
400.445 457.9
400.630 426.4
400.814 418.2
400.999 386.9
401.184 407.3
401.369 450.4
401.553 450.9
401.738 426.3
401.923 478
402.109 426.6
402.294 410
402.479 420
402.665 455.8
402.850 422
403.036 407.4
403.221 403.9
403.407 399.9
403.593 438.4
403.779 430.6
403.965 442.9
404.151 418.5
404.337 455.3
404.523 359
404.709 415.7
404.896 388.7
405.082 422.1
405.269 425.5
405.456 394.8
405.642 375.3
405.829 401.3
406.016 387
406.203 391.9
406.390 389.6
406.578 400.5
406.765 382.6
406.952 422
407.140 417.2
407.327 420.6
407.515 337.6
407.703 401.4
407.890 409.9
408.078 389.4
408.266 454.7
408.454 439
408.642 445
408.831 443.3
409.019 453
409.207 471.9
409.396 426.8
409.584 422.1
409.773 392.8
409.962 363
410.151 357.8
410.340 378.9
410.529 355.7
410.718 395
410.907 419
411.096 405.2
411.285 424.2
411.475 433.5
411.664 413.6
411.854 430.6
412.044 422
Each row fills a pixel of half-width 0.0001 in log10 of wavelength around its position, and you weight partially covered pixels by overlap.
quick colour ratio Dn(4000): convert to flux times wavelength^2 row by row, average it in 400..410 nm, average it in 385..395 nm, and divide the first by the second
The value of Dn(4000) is 1.92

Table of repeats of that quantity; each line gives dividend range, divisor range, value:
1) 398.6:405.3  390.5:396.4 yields 1.75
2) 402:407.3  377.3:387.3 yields 2.12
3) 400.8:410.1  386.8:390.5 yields 1.88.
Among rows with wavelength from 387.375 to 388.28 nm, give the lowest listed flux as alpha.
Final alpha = 188.4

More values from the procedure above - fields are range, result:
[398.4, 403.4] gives 349.3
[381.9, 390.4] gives 138.1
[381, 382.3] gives 180.8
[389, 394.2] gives 112.8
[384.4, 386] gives 177.6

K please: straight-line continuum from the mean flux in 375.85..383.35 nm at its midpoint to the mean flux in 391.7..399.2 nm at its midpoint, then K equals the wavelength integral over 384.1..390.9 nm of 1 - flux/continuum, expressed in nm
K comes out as 0.25 nm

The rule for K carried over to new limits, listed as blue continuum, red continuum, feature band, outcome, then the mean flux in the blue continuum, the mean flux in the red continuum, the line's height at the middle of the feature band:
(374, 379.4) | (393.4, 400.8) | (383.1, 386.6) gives 0.96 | 240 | 287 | 259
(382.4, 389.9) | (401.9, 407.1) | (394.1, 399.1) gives 0.87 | 207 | 412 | 324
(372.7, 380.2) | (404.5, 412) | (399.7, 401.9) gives -0.33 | 232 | 407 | 366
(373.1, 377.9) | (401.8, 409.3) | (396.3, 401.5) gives 0.61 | 224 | 416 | 374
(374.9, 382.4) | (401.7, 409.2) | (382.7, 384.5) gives 0.74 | 238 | 416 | 271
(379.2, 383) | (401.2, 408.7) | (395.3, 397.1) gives 0.62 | 216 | 415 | 342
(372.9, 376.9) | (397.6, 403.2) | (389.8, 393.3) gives 0.73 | 214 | 396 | 333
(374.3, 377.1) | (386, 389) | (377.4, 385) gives 0.13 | 221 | 221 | 221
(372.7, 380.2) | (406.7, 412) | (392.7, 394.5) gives 0.89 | 232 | 411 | 325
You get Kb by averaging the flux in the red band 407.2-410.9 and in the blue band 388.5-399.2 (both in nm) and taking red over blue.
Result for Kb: 1.60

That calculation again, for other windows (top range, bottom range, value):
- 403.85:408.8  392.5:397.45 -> 1.93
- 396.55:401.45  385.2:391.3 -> 1.40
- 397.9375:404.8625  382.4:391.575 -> 1.82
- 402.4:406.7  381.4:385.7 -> 2.23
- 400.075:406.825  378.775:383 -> 1.91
